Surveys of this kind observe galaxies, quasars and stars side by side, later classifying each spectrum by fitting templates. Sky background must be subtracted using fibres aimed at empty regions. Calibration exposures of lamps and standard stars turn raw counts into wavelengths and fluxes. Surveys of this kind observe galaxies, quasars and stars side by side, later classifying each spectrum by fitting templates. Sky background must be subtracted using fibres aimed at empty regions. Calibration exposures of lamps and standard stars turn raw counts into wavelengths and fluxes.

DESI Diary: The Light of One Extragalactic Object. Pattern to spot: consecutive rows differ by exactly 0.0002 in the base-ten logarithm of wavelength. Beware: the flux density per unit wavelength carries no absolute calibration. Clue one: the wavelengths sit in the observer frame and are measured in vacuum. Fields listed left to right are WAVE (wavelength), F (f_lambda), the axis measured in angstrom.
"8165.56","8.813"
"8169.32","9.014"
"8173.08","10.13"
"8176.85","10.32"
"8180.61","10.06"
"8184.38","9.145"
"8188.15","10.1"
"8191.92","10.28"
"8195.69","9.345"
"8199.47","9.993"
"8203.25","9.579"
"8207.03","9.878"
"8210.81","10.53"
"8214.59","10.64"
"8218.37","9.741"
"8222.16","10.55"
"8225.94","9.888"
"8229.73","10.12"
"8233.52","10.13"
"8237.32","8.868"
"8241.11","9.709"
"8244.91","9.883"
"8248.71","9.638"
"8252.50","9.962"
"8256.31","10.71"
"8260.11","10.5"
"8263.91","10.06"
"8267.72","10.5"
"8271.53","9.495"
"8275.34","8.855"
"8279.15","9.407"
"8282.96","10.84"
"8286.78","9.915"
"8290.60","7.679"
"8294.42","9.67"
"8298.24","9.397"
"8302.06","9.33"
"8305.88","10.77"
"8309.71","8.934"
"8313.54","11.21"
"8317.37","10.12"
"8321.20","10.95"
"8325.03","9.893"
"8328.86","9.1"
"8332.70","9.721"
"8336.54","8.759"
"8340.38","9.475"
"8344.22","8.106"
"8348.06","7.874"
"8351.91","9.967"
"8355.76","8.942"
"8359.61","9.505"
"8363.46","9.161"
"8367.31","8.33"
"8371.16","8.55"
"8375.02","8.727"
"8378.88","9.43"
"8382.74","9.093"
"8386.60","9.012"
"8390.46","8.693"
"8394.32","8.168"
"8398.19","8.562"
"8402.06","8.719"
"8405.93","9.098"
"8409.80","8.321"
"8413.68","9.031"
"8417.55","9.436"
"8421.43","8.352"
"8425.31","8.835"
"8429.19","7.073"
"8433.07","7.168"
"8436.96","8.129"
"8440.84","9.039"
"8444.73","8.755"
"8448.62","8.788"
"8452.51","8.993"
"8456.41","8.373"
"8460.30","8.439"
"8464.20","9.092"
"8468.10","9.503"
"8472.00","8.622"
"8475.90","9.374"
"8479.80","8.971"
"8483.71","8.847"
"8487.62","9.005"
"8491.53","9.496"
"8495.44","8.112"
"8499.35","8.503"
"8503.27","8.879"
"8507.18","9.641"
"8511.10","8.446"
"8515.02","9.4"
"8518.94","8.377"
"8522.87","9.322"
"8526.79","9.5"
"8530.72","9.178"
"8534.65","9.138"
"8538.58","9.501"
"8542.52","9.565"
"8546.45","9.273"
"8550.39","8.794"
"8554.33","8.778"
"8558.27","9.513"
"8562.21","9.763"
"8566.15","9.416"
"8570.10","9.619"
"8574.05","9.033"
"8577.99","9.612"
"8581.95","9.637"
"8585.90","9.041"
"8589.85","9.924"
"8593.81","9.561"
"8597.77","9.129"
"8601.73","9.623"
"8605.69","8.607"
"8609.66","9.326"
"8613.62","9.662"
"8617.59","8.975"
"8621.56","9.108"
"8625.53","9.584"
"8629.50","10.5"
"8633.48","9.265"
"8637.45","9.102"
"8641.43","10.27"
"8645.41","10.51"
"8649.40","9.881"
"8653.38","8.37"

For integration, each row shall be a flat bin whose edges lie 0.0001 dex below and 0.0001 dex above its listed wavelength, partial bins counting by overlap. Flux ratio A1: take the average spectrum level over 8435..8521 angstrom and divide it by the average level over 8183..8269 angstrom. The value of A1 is 0.89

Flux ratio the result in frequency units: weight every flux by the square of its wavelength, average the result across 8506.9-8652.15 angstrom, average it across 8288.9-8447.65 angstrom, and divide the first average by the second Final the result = 1.1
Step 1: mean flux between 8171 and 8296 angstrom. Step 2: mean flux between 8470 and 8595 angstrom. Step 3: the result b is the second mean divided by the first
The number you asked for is 0.93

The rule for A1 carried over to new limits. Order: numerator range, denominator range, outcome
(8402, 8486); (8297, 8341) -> 0.88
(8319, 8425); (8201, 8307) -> 0.91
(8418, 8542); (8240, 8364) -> 0.91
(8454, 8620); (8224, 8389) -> 0.96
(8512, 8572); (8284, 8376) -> 0.99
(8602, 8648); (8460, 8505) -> 1.07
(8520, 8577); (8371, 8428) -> 1.06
